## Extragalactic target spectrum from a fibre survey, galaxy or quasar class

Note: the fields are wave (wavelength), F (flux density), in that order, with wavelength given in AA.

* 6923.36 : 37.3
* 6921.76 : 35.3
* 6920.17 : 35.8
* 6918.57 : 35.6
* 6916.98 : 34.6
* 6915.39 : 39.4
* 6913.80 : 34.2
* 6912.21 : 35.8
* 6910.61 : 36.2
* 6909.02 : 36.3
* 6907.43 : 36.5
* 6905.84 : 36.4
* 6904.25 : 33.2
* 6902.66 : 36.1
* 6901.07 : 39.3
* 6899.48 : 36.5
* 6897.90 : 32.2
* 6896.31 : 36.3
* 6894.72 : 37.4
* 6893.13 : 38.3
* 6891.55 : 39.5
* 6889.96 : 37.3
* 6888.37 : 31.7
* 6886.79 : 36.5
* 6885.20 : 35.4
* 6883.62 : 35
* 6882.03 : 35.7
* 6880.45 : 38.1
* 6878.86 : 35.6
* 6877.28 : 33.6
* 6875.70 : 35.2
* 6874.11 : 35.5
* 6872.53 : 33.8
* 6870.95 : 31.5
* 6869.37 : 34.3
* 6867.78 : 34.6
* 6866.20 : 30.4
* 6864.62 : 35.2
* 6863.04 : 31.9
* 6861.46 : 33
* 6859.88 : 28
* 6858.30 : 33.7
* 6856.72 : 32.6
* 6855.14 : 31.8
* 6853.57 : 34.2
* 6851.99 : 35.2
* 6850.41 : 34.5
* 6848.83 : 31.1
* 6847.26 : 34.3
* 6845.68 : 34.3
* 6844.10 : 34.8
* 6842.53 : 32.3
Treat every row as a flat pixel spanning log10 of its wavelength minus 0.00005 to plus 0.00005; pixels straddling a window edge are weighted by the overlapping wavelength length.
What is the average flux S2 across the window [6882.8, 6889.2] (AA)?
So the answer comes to 34.7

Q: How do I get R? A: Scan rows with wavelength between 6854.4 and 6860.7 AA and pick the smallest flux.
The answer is 28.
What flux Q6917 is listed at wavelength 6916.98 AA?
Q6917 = 34.6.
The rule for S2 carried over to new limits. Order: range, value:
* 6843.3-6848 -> 34.4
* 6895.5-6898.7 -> 34.3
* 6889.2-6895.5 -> 38.1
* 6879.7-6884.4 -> 36.2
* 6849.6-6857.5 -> 33.7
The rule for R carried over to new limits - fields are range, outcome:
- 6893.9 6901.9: 32.2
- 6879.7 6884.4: 35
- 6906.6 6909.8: 36.3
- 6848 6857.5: 31.1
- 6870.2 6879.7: 31.5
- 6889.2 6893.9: 37.3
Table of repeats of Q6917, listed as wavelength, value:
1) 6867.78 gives 34.6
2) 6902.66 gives 36.1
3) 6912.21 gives 35.8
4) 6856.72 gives 32.6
